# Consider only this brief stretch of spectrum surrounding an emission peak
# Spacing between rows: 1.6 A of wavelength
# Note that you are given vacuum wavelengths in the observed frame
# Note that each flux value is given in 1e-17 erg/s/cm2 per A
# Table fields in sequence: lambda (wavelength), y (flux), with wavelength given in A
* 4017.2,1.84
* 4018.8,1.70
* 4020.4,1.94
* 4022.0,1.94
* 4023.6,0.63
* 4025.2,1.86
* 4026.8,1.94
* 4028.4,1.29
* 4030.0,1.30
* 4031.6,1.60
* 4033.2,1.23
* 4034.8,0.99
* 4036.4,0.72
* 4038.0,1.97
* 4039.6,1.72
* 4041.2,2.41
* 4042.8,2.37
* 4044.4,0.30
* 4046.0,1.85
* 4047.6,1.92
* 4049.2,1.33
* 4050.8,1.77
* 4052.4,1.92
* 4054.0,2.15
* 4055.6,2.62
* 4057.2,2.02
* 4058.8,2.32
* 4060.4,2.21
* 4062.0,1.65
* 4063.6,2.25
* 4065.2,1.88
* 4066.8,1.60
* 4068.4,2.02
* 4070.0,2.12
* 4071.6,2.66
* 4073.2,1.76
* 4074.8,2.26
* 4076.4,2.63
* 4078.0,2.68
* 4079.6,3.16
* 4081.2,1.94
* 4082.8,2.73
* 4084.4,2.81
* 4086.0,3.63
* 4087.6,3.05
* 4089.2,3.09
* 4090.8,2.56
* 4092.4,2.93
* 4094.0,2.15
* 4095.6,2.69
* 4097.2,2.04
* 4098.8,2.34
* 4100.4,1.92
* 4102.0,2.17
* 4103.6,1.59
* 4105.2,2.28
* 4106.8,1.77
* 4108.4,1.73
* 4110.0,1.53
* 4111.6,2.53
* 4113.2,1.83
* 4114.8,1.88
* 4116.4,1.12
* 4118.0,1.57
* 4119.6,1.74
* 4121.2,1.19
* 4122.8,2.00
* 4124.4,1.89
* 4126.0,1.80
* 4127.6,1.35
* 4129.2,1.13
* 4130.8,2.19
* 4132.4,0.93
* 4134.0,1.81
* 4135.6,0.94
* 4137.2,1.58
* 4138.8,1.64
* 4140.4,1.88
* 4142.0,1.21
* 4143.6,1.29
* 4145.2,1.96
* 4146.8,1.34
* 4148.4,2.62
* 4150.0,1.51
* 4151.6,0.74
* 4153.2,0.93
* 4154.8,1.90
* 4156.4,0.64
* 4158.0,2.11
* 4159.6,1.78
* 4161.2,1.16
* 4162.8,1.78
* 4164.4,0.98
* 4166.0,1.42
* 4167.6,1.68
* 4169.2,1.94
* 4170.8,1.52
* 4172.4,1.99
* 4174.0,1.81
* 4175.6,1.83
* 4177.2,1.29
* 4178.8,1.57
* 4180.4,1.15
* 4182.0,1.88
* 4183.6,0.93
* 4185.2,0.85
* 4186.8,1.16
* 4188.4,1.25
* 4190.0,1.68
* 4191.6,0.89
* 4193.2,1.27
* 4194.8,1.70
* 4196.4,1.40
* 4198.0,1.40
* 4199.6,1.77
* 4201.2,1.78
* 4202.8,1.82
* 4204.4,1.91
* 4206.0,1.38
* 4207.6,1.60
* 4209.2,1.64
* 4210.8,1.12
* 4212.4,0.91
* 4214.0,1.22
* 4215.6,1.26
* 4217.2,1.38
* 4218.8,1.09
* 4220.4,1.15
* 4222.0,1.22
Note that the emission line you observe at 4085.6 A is C III]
